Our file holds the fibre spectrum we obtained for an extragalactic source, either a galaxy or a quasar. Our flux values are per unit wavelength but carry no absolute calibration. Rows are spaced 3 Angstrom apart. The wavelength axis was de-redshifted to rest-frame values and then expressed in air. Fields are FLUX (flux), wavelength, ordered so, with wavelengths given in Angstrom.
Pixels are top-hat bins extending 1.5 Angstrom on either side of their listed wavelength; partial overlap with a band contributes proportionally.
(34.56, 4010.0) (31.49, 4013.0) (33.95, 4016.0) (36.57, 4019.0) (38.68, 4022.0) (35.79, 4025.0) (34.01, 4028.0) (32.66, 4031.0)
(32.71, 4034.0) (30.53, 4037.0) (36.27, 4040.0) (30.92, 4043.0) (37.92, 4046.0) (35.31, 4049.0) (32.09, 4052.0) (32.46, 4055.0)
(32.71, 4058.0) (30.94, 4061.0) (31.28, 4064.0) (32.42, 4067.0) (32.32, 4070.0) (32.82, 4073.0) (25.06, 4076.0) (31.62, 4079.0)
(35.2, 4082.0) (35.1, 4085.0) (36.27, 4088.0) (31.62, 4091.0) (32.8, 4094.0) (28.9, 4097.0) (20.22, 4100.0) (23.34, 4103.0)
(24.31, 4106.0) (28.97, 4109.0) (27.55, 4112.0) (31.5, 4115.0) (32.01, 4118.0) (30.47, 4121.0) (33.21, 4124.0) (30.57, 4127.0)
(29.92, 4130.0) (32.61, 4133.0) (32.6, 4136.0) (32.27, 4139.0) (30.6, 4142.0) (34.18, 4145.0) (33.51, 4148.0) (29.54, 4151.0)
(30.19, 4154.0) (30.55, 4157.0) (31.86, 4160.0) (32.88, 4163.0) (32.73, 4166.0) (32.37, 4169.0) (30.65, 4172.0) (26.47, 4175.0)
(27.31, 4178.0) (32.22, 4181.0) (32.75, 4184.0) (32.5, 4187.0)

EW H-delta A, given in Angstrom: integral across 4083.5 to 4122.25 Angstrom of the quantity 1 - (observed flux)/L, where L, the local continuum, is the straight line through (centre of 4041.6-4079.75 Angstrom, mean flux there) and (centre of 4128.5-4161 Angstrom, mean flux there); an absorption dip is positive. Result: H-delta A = 2.95 Angstrom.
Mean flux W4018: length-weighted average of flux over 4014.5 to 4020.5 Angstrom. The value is 35.3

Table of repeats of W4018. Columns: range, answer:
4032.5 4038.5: 31.6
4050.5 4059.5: 32.4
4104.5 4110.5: 26.6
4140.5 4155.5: 31.6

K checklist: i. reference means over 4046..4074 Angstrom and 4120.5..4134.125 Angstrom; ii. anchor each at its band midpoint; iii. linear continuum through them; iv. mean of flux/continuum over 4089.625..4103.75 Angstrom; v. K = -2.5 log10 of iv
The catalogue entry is 0.16 mag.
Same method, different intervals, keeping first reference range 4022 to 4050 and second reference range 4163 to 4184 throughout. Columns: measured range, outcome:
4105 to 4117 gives 0.14 mag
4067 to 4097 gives 0.02 mag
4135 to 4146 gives -0.03 mag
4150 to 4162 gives 0.02 mag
